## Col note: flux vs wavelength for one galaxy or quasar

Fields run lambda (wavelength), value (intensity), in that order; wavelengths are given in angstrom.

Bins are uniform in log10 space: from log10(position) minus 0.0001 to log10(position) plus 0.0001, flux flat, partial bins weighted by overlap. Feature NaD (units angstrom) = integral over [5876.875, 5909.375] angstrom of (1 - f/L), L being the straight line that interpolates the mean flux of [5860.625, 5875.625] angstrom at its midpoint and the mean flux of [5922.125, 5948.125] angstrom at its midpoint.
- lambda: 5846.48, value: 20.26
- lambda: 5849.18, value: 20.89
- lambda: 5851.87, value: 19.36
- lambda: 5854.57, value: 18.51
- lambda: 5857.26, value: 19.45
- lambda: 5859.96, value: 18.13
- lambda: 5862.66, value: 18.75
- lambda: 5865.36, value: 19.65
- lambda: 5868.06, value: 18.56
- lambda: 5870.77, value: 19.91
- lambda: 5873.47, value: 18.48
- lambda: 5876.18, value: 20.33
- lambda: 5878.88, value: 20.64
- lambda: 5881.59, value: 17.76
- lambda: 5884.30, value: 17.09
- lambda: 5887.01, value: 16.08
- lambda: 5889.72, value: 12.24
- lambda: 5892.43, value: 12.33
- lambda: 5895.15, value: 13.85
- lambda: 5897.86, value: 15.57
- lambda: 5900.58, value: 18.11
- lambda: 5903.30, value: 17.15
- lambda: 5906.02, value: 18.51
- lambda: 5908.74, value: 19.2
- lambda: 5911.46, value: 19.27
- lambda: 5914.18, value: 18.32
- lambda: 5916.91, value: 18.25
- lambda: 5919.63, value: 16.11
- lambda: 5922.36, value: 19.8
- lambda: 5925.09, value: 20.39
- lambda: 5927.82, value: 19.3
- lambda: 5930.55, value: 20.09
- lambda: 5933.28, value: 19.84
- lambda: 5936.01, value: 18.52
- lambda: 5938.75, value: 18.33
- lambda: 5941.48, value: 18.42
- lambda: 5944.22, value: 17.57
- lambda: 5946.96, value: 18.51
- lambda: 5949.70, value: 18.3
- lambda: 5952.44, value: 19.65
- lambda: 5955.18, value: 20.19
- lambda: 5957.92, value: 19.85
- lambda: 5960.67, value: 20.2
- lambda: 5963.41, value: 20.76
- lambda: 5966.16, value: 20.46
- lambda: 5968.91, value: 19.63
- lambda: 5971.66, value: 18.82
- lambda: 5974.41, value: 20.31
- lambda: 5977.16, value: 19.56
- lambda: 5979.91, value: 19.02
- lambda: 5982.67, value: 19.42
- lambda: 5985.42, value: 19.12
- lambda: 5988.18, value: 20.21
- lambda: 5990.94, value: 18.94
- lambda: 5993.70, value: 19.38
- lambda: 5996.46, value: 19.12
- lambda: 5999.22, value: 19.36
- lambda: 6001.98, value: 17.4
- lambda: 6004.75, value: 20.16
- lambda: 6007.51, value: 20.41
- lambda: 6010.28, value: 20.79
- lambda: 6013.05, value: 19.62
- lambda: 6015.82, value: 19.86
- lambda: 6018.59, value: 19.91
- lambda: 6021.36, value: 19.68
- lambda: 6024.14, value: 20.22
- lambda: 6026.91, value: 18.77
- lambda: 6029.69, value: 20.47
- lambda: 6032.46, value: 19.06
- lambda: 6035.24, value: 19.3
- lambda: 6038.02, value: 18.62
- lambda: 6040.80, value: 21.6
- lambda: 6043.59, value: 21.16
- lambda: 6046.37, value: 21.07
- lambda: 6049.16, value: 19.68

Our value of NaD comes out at 4.3 angstrom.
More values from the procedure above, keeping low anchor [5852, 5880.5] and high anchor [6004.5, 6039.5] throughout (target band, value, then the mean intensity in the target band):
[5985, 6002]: 0.39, 19.2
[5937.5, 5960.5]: 0.69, 18.9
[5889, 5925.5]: 4.32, 17.1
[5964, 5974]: -0.11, 19.8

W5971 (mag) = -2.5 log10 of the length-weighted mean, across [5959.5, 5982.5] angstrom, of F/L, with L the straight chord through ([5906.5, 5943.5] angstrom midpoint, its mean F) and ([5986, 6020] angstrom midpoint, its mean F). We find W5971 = -0.029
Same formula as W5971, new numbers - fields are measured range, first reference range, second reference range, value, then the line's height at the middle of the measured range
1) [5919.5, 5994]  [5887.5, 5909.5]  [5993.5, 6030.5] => -0.09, 17.8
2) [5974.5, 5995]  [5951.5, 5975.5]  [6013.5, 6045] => 0.03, 20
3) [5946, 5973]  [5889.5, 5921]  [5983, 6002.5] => -0.08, 18.2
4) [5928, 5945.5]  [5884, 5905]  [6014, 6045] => -0.13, 16.7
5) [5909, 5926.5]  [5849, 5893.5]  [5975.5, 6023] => -0.01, 18.6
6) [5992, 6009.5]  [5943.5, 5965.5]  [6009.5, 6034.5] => 0.02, 19.7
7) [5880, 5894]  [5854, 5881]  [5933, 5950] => 0.25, 19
